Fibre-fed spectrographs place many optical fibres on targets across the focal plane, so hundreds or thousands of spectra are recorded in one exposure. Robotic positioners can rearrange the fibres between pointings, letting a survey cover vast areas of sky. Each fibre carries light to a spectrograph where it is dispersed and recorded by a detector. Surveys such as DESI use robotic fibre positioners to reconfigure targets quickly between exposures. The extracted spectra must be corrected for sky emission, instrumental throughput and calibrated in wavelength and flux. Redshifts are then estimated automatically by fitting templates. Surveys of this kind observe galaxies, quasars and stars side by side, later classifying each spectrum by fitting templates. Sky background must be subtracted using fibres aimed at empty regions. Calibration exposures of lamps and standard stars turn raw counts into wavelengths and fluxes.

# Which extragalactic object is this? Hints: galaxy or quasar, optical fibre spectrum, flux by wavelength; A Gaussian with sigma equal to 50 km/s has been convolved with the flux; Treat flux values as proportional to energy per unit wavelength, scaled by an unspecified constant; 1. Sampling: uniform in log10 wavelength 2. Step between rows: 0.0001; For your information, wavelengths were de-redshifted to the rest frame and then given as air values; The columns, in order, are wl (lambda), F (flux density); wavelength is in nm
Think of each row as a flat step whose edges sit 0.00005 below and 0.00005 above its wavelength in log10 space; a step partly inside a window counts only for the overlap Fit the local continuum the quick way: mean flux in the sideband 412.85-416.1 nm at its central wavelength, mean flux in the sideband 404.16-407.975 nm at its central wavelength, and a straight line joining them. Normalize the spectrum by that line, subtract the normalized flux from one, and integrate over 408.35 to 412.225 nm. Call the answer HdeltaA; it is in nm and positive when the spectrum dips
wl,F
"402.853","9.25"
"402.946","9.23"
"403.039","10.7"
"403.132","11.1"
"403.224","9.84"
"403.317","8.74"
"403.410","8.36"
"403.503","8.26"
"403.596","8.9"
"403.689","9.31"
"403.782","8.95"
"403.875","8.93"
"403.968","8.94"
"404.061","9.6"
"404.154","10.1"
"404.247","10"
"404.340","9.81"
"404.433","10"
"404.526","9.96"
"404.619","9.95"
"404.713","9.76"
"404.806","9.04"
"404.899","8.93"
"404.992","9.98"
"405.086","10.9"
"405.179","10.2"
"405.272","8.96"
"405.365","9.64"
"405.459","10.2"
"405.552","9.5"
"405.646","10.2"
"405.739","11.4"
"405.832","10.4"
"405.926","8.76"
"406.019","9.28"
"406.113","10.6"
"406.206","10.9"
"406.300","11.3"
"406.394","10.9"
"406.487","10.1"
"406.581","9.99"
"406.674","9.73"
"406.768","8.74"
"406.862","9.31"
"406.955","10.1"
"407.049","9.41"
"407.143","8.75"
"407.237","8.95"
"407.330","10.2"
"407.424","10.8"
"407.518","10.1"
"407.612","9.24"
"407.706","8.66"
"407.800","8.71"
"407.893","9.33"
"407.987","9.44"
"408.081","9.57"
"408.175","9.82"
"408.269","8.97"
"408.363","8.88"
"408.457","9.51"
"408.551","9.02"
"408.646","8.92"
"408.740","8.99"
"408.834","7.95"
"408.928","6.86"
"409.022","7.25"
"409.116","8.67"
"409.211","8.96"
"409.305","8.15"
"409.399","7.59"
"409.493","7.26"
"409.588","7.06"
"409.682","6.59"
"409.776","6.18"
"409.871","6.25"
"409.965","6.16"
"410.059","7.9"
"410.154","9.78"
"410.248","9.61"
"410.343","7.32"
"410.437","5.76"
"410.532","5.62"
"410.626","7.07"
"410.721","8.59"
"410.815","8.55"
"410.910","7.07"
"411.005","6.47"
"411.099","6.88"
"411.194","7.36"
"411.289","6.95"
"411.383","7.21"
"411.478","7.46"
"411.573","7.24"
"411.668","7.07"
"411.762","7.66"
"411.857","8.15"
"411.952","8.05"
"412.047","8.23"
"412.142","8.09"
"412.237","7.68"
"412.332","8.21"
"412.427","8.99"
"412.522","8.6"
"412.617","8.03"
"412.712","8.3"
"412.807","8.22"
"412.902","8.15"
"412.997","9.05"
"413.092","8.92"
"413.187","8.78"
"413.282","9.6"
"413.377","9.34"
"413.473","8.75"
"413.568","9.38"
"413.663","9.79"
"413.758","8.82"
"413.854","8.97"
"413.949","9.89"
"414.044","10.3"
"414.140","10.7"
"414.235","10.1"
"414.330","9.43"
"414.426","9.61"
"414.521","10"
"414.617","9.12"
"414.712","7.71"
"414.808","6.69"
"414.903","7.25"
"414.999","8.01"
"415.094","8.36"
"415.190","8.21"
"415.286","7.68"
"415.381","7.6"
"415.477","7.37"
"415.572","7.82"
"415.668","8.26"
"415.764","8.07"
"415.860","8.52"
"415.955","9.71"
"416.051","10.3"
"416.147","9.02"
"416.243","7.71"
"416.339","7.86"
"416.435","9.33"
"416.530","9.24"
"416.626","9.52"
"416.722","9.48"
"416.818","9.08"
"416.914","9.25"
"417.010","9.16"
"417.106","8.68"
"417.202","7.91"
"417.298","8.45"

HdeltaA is 0.69 nm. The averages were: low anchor 9.82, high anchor 8.83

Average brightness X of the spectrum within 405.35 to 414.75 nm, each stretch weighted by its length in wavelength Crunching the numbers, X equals 8.71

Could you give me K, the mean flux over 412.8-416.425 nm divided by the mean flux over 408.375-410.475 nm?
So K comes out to 1.12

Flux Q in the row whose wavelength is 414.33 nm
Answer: 9.43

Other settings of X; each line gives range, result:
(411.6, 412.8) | 8.08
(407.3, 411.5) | 8.1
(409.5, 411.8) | 7.24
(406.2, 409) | 9.4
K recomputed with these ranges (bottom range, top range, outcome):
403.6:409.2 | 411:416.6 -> 0.89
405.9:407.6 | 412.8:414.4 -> 0.94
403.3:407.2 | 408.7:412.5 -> 0.78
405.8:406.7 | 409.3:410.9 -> 0.72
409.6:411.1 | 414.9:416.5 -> 1.15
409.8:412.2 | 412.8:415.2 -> 1.21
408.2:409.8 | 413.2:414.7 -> 1.18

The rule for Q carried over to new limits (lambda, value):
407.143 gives 8.75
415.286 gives 7.68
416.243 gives 7.71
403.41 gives 8.36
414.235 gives 10.1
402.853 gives 9.25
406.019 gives 9.28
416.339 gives 7.86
